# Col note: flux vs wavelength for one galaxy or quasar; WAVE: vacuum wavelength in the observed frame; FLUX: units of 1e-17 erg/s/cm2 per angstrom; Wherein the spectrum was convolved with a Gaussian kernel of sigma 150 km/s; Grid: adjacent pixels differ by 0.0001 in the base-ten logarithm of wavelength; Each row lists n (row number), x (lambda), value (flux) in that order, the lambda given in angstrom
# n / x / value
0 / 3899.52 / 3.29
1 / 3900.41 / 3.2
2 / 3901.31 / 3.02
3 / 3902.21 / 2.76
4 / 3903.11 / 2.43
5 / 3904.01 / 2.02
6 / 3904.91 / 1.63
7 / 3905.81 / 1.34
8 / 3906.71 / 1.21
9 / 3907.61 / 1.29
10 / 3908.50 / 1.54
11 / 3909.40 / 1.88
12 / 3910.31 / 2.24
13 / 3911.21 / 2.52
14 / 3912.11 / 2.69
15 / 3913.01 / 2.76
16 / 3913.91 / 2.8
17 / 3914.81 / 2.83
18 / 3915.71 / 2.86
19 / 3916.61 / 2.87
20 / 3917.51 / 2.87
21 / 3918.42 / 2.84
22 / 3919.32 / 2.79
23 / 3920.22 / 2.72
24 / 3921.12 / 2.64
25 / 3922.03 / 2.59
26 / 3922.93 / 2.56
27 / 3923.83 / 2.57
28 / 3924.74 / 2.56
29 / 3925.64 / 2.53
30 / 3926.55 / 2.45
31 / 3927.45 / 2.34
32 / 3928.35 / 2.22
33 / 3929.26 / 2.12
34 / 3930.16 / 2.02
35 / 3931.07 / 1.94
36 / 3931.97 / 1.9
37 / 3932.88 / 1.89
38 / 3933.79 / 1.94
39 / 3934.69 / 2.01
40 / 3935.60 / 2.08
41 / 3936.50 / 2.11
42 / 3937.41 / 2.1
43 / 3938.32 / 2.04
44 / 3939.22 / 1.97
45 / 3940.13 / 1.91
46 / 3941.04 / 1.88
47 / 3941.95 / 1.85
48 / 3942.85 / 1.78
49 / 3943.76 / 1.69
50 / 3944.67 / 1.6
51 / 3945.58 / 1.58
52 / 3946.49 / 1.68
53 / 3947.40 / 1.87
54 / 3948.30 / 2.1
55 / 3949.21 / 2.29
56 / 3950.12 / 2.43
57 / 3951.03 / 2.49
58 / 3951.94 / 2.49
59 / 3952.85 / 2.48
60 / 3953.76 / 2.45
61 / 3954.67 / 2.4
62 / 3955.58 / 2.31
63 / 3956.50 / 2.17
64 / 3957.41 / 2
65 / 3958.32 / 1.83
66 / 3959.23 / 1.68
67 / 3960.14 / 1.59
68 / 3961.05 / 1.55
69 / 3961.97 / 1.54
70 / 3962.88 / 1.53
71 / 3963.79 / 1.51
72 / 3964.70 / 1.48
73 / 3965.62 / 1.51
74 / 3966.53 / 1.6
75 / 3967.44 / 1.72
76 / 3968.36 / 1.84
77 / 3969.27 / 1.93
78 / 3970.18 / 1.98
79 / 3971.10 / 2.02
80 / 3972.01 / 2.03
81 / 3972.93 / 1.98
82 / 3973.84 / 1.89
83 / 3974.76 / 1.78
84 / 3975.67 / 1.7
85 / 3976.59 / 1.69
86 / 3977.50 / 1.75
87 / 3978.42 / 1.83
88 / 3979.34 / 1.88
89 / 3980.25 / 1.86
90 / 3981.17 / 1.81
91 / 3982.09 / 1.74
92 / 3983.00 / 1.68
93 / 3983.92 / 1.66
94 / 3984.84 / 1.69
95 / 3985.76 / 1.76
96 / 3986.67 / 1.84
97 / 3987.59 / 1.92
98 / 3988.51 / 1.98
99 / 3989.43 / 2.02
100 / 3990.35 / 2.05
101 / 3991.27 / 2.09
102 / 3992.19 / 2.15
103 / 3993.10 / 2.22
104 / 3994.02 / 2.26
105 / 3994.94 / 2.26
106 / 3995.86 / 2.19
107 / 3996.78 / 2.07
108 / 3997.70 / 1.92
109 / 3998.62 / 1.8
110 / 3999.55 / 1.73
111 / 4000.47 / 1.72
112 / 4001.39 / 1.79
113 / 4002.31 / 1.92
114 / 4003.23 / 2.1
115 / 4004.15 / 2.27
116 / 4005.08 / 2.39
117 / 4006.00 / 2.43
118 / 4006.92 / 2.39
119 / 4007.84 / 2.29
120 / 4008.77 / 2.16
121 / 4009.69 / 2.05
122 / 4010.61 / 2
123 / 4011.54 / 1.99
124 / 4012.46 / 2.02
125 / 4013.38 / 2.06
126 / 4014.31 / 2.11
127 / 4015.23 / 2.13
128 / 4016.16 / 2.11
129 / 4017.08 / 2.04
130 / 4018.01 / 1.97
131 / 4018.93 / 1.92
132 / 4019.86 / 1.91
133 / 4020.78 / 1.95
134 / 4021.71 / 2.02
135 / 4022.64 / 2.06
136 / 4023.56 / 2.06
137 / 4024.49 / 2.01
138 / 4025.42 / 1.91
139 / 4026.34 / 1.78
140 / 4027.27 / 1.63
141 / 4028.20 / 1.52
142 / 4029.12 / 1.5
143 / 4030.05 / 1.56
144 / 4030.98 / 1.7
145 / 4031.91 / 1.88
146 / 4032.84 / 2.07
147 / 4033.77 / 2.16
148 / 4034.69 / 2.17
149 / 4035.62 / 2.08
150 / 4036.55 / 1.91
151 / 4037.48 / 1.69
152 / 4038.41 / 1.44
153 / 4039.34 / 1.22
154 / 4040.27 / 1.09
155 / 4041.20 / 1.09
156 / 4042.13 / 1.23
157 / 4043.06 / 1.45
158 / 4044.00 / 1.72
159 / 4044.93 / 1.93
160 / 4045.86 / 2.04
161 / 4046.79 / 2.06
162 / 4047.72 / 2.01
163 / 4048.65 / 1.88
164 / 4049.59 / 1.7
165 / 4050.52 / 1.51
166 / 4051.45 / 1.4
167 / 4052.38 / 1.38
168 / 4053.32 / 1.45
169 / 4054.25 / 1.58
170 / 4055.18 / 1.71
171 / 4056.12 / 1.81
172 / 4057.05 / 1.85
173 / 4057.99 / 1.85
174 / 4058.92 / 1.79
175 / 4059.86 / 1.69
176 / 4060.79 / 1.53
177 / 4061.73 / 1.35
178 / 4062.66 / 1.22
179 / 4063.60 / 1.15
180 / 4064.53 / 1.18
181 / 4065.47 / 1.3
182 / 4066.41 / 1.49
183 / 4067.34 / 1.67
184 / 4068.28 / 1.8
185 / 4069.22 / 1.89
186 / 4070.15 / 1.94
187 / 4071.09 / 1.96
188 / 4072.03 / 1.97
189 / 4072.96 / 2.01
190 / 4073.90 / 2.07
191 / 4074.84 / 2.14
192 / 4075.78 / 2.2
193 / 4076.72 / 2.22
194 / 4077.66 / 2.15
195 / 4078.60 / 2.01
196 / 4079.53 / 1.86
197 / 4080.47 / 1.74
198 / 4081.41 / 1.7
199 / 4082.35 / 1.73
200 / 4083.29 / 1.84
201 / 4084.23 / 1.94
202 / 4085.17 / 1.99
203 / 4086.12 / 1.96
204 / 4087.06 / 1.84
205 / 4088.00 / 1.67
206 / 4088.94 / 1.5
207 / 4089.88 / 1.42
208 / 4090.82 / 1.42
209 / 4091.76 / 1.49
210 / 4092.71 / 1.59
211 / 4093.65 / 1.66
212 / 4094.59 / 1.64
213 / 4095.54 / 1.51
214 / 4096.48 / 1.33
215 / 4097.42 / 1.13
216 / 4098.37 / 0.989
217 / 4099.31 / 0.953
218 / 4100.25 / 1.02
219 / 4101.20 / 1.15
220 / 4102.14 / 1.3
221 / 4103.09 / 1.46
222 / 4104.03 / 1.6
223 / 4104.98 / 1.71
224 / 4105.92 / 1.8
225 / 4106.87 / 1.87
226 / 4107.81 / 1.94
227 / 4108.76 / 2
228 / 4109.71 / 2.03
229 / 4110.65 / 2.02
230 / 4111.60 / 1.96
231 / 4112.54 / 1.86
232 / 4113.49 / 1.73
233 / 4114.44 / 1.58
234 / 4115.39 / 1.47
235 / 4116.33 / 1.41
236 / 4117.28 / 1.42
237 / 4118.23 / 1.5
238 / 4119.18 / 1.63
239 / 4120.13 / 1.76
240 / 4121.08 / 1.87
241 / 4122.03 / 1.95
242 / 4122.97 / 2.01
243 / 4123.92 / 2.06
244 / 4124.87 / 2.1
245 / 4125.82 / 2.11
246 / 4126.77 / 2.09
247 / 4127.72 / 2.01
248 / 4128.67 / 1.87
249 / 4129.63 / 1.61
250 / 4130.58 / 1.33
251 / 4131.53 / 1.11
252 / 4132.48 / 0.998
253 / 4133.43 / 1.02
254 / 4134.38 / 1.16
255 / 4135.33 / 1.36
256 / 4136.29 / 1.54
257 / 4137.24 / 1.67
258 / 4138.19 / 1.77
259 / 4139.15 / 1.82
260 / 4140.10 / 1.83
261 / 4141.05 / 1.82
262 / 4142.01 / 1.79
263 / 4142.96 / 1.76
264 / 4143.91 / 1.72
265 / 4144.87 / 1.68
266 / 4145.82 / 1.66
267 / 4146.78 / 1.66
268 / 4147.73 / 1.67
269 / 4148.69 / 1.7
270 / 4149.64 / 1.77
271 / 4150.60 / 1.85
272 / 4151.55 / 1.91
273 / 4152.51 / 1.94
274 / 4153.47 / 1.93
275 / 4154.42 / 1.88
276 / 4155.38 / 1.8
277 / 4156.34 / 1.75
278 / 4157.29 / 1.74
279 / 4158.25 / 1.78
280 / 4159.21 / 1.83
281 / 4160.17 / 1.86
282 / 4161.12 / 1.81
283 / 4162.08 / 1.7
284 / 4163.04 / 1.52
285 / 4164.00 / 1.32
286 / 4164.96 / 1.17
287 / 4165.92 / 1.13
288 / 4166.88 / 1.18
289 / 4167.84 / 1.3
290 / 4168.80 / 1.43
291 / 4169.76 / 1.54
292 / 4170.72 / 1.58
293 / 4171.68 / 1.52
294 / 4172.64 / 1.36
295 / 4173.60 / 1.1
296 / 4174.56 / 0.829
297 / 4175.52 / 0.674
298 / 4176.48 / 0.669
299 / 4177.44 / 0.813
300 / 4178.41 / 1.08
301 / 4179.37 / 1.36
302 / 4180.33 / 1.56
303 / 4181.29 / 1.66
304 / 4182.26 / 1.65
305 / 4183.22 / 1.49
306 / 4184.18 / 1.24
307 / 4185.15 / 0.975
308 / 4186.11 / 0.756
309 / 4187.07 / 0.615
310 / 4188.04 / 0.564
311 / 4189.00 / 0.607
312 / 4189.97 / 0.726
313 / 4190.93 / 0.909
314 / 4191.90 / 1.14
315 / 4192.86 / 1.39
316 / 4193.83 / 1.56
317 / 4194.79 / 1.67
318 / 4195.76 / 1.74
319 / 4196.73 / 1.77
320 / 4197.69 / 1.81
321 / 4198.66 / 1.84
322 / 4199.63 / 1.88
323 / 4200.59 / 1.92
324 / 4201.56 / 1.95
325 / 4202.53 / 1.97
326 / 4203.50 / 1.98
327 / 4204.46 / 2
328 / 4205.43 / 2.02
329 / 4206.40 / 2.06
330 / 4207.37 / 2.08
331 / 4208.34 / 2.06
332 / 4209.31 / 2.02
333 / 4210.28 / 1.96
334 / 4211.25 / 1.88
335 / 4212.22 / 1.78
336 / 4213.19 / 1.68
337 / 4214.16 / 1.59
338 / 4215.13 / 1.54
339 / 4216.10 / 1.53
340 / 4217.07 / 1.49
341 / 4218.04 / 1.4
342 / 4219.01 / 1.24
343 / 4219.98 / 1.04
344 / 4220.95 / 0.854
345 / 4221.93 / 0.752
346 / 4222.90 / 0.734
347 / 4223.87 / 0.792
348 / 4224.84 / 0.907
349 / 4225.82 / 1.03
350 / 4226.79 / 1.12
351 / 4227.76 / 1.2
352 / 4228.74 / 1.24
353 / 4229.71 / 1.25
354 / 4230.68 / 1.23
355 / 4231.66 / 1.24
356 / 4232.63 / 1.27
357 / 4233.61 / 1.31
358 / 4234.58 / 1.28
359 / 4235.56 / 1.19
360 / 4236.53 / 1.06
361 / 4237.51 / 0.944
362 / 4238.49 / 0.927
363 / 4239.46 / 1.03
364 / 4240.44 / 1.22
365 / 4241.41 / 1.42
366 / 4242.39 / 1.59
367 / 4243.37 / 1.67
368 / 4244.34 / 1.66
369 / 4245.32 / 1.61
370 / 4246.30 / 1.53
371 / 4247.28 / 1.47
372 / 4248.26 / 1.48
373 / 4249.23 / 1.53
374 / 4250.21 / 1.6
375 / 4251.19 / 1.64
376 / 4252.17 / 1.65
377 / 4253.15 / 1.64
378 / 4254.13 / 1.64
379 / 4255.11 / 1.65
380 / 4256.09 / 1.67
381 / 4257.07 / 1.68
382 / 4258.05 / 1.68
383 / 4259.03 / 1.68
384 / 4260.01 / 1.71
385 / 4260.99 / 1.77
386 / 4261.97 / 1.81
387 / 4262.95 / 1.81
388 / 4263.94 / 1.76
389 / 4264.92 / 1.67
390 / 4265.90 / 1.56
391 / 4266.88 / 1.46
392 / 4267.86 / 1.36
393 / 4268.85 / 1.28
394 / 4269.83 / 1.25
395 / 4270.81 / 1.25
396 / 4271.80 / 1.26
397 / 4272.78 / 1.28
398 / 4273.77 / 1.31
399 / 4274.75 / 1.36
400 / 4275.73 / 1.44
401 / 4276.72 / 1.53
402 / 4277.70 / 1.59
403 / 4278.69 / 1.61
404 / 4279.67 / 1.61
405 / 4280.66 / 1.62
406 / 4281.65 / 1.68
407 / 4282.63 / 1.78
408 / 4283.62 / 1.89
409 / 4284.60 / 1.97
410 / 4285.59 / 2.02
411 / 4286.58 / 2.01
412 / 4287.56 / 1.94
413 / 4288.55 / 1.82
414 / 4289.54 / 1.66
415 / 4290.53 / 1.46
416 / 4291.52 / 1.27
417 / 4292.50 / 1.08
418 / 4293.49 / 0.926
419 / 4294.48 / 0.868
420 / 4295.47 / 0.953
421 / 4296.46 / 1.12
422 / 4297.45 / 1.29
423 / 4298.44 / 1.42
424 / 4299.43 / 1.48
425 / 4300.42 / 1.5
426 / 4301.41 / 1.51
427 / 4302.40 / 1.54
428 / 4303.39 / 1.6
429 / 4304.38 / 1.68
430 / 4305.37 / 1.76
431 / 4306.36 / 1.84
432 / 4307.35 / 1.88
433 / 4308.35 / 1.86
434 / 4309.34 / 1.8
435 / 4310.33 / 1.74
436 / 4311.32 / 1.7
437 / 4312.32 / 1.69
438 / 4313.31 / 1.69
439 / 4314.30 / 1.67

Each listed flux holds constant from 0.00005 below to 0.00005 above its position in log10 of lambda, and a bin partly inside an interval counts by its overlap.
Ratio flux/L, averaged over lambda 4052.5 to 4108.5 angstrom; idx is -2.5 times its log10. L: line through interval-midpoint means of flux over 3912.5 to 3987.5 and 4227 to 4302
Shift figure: 0.10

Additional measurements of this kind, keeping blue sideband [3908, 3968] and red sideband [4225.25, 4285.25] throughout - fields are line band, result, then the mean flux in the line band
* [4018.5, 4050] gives 0.098 mag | 1.77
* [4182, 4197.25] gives 0.345 mag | 1.17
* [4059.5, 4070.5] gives 0.233 mag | 1.51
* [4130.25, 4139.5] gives 0.249 mag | 1.37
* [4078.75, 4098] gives 0.110 mag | 1.65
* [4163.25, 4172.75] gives 0.216 mag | 1.36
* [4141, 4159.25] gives -0.053 mag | 1.78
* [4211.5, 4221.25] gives 0.085 mag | 1.44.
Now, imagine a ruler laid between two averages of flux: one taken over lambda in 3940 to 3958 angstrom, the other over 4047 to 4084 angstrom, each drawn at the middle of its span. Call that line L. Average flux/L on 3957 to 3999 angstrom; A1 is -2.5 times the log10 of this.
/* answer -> 0.08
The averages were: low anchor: 2.07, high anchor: 1.74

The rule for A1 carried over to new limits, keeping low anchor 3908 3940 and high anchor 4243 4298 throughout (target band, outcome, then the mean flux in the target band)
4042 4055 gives 0.23 mag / 1.68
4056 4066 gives 0.33 mag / 1.51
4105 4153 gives 0.09 mag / 1.72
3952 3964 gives 0.17 mag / 1.95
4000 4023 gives 0.04 mag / 2.07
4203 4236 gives 0.16 mag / 1.43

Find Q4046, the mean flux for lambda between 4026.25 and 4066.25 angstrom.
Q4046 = 1.63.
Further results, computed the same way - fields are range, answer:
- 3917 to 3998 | 2.03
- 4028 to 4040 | 1.76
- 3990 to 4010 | 2.1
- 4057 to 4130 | 1.71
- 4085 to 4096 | 1.63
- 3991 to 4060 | 1.88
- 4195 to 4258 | 1.5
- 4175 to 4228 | 1.4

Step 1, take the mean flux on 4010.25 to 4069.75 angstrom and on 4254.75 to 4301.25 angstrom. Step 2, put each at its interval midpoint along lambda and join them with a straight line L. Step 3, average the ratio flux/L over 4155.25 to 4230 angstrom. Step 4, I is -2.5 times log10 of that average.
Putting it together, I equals 0.14 mag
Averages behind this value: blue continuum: 1.74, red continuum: 1.53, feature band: 1.41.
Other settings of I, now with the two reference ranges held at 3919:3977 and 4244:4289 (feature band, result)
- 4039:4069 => 0.20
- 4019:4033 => 0.05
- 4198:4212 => -0.16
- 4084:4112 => 0.15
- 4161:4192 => 0.42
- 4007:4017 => -0.08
